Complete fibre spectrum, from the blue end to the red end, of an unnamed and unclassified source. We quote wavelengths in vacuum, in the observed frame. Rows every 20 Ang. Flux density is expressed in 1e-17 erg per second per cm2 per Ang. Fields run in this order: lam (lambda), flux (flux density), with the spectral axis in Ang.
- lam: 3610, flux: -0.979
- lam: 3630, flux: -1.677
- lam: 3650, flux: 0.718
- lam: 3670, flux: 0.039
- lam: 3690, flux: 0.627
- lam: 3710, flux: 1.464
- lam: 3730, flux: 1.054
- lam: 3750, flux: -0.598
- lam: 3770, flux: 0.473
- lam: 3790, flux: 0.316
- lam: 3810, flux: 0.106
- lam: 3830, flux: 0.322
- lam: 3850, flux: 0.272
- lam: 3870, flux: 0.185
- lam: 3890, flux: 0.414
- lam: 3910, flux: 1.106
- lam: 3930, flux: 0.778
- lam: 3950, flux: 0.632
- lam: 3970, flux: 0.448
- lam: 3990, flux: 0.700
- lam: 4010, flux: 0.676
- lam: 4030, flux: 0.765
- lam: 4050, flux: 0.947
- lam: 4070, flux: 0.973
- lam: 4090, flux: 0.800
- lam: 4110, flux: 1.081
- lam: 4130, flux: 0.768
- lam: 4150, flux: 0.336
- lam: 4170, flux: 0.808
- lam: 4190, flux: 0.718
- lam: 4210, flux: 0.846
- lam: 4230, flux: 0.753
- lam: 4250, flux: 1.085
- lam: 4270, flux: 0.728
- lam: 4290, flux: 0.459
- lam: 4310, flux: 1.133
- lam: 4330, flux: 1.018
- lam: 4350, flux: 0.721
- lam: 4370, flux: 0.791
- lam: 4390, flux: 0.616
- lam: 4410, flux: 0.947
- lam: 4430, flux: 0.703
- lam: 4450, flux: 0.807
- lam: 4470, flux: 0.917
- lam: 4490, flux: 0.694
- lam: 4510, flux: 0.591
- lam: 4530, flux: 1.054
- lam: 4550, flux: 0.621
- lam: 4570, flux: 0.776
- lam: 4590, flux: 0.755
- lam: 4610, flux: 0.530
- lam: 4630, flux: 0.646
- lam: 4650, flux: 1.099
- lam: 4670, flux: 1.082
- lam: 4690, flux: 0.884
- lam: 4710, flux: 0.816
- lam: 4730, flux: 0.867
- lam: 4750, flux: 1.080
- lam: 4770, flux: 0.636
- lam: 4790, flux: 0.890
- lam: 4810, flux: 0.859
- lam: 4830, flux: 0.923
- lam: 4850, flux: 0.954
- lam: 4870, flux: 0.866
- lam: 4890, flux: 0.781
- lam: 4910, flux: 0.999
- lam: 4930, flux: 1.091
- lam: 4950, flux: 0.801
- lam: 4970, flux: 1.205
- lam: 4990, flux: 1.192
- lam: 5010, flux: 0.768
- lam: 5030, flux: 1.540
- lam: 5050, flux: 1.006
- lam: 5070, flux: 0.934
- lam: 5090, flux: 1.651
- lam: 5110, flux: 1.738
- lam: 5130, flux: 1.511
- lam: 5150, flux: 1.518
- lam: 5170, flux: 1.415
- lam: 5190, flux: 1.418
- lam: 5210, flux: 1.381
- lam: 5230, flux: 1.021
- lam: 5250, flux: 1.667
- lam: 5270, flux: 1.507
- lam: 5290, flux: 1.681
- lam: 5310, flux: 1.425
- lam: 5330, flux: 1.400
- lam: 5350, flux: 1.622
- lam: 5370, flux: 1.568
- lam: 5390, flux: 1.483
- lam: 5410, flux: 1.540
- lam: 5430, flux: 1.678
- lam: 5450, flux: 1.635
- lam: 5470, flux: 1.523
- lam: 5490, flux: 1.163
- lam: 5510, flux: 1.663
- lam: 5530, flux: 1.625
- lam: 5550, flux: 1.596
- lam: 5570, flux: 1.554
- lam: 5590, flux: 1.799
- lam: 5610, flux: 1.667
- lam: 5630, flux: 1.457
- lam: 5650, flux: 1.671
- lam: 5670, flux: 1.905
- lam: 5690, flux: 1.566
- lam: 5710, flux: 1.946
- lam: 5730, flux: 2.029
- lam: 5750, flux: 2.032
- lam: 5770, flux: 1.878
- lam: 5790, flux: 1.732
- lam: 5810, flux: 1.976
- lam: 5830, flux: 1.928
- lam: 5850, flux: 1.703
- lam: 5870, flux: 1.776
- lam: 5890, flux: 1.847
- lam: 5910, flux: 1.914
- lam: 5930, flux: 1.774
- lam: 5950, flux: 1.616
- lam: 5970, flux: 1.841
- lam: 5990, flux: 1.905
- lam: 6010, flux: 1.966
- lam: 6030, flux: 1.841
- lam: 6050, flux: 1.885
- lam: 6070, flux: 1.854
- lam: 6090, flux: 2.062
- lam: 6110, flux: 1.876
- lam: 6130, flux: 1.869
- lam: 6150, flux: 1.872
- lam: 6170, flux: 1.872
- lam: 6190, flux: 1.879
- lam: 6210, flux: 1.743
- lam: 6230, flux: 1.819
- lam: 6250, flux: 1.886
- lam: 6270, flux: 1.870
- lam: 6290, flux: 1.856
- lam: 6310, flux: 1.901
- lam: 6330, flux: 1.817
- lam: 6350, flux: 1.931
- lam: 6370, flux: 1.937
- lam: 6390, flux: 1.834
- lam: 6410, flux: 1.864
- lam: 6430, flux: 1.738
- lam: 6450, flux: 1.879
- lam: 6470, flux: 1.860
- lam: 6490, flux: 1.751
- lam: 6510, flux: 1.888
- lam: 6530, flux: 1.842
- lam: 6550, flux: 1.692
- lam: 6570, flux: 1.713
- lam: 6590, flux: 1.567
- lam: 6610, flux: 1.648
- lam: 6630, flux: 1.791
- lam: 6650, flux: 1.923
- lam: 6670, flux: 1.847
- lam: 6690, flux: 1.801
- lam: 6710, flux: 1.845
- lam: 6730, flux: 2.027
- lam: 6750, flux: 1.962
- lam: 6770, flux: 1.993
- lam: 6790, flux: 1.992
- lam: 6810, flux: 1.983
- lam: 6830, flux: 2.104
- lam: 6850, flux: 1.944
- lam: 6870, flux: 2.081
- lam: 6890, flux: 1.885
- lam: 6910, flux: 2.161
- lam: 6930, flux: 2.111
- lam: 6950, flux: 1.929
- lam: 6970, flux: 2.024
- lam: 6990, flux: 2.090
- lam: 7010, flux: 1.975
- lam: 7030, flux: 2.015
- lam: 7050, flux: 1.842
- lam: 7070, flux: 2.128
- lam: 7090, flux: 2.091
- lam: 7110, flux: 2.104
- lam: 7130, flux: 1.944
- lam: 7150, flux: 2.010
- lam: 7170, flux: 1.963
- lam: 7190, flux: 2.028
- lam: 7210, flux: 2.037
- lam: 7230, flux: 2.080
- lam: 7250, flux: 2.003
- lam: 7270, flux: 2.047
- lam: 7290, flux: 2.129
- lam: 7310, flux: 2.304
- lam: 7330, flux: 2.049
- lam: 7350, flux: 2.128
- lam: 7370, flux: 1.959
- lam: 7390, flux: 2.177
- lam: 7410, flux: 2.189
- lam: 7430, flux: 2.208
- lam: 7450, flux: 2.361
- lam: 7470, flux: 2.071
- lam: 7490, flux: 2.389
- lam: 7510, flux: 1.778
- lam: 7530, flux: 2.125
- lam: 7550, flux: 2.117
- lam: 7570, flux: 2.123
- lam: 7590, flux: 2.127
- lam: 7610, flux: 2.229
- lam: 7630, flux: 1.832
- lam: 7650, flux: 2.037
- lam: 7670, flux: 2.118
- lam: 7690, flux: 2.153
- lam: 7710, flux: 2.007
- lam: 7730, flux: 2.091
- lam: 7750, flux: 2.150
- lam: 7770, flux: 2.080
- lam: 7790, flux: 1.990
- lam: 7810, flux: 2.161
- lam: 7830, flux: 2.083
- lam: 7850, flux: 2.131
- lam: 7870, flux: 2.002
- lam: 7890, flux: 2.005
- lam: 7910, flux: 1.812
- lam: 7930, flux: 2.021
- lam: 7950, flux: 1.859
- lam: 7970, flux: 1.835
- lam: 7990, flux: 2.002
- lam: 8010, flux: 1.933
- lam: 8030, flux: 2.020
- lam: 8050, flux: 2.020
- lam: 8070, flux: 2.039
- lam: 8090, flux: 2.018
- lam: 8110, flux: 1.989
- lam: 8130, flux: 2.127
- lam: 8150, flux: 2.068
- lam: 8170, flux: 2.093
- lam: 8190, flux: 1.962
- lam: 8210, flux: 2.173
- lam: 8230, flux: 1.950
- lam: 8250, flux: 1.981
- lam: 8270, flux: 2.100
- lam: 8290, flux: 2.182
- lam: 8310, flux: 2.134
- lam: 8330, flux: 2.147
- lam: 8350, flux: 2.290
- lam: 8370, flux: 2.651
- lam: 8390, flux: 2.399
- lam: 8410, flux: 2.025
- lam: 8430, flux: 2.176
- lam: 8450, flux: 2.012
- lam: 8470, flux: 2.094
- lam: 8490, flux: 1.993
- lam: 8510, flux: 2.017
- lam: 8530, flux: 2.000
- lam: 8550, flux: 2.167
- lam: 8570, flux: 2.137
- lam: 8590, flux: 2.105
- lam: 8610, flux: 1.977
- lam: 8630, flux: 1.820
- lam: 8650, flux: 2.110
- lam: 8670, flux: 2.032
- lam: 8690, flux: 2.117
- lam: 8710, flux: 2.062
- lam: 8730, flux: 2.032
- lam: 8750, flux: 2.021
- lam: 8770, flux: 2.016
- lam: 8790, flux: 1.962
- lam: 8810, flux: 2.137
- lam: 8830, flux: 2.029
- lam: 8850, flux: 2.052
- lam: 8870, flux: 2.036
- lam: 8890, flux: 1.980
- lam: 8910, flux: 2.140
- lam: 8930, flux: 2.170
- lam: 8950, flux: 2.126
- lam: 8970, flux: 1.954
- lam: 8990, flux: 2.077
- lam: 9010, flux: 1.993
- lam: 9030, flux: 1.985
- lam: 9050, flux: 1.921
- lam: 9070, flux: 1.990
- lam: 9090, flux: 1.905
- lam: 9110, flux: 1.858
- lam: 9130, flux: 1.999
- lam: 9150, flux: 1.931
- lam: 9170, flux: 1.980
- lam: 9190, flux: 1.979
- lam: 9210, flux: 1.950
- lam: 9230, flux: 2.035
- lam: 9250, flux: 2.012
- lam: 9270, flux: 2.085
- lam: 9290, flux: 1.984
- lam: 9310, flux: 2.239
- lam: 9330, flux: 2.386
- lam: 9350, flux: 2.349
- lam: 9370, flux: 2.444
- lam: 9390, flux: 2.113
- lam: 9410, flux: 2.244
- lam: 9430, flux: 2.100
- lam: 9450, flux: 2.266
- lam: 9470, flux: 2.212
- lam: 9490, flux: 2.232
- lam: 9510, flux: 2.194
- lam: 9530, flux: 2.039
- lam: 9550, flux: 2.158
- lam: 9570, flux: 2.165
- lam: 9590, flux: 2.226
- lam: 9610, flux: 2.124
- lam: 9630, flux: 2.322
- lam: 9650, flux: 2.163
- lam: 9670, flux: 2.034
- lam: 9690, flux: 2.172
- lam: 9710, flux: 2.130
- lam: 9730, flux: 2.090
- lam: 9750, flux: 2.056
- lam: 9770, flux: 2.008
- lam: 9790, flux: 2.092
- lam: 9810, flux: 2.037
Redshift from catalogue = 0.27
